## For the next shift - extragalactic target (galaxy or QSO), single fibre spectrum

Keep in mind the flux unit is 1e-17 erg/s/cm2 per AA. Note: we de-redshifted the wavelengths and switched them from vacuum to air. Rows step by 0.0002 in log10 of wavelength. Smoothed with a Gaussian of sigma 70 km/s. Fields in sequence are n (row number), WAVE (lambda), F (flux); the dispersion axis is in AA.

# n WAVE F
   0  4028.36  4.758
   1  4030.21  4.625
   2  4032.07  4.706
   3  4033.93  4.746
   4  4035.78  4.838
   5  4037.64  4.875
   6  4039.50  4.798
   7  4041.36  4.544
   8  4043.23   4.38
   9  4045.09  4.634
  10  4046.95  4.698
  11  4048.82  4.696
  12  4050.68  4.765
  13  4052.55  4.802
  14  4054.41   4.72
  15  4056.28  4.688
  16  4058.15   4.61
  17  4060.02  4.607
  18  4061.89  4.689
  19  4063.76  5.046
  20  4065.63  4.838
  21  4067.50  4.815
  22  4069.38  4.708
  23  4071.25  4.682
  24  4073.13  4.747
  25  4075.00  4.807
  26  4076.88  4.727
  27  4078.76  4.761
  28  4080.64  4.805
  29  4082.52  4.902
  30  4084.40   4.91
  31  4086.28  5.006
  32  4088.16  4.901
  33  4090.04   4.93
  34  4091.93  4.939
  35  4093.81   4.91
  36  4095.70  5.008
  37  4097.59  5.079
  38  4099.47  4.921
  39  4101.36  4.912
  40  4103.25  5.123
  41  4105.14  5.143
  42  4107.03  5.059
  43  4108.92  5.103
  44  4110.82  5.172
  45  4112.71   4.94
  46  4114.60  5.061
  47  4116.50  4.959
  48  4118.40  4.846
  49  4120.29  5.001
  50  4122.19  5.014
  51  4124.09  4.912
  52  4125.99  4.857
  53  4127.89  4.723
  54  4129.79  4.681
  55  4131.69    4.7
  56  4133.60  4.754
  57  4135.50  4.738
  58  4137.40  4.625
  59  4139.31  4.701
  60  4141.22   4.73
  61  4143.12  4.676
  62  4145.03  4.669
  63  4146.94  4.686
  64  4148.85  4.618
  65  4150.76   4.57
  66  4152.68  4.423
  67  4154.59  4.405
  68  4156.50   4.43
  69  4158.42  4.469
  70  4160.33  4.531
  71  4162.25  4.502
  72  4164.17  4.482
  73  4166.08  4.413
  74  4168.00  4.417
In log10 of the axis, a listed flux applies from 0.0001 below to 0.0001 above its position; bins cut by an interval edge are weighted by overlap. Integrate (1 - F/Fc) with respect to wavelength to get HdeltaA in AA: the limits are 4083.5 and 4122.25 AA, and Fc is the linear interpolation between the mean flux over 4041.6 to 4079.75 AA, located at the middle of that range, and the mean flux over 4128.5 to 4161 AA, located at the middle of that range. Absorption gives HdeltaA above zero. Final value -2.8 AA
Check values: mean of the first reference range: 4.72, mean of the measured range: 5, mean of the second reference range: 4.61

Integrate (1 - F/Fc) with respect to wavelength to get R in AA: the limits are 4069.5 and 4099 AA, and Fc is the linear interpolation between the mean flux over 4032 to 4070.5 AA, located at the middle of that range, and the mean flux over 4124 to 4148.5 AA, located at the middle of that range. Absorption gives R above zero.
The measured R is -0.9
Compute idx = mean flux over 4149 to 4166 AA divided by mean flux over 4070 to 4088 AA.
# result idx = 0.93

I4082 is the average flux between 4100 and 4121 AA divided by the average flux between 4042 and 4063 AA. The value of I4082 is 1.08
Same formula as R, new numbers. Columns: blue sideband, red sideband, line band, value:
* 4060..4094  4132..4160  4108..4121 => -0.8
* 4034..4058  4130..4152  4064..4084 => -0.4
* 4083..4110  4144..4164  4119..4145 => -0.4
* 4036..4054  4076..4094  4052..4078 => 0.2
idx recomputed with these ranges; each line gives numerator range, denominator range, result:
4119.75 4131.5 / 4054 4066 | 1.02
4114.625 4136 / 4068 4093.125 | 1.00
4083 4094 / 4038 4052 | 1.06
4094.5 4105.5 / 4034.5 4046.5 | 1.07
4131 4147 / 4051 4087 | 0.98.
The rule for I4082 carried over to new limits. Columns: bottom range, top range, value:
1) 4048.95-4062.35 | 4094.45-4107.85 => 1.07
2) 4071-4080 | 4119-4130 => 1.03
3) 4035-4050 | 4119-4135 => 1.03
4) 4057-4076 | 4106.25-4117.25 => 1.06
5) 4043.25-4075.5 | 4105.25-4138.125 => 1.04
